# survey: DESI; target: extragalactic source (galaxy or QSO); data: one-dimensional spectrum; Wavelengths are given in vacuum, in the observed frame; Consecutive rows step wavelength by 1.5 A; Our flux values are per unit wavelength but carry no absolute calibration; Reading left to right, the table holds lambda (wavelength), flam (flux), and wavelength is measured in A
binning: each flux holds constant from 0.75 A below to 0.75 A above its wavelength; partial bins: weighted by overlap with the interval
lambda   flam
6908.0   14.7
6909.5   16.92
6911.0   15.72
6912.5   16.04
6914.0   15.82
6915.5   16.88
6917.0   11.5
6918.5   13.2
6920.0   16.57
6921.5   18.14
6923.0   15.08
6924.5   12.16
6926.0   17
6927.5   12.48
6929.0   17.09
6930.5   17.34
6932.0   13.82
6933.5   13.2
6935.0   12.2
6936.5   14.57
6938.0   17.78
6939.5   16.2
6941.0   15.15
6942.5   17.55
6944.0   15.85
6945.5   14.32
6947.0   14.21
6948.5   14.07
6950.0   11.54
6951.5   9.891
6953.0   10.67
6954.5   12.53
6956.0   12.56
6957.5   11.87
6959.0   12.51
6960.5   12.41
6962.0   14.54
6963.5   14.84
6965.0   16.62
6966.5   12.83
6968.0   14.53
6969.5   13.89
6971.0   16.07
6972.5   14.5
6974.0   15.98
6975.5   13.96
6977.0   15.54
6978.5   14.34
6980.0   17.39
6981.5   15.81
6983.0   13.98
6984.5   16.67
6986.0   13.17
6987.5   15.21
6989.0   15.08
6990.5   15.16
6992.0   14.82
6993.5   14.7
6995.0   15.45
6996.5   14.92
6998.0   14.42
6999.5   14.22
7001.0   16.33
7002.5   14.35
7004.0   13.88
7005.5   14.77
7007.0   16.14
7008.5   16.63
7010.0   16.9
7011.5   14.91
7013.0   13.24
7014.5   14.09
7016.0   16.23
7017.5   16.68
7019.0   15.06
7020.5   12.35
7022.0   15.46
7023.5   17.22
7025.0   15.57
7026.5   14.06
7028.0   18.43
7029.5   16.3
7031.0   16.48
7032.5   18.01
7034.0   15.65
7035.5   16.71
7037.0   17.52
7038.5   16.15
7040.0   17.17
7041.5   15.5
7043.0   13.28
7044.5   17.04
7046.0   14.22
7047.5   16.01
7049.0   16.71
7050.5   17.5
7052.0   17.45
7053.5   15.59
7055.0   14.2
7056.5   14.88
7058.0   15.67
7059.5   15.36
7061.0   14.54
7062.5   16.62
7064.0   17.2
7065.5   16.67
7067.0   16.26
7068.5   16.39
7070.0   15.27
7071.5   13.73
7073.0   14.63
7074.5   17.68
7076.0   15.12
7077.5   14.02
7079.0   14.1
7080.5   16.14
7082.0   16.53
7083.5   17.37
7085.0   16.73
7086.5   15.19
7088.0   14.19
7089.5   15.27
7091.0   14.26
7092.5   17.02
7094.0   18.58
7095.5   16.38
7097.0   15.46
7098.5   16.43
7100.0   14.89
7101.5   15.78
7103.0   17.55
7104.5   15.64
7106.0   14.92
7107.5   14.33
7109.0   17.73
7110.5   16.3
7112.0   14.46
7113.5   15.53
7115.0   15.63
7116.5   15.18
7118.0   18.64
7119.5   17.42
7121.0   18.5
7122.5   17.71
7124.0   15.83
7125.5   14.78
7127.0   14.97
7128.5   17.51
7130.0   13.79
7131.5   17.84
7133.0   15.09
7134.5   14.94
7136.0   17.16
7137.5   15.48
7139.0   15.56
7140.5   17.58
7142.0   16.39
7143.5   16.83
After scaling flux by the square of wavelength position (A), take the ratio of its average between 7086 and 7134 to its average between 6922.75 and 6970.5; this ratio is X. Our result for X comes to 1.19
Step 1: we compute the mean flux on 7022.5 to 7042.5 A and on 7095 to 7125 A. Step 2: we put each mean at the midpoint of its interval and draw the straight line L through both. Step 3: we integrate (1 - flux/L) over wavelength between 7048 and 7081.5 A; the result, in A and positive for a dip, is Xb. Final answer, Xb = 1.30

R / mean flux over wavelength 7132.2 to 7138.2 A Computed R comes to 15.7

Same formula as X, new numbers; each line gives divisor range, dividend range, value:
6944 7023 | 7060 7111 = 1.13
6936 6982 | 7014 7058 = 1.14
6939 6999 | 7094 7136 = 1.17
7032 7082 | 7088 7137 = 1.03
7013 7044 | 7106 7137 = 1.05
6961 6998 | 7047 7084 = 1.08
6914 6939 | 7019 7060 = 1.10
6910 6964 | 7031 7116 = 1.15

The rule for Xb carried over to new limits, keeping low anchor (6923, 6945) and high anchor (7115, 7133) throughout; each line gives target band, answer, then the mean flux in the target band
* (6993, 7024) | 1.1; 15.1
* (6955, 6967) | 1.4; 13.5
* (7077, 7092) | 0.7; 15.4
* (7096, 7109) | 0.4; 15.8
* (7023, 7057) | -0.6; 16.2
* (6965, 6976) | 0.5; 14.7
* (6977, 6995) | 0.4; 15.2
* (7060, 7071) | 0.0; 16.1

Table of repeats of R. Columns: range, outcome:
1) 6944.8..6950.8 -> 13.5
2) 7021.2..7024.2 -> 16.3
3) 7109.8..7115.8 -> 15.5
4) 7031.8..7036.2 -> 16.8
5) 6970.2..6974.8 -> 15.5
